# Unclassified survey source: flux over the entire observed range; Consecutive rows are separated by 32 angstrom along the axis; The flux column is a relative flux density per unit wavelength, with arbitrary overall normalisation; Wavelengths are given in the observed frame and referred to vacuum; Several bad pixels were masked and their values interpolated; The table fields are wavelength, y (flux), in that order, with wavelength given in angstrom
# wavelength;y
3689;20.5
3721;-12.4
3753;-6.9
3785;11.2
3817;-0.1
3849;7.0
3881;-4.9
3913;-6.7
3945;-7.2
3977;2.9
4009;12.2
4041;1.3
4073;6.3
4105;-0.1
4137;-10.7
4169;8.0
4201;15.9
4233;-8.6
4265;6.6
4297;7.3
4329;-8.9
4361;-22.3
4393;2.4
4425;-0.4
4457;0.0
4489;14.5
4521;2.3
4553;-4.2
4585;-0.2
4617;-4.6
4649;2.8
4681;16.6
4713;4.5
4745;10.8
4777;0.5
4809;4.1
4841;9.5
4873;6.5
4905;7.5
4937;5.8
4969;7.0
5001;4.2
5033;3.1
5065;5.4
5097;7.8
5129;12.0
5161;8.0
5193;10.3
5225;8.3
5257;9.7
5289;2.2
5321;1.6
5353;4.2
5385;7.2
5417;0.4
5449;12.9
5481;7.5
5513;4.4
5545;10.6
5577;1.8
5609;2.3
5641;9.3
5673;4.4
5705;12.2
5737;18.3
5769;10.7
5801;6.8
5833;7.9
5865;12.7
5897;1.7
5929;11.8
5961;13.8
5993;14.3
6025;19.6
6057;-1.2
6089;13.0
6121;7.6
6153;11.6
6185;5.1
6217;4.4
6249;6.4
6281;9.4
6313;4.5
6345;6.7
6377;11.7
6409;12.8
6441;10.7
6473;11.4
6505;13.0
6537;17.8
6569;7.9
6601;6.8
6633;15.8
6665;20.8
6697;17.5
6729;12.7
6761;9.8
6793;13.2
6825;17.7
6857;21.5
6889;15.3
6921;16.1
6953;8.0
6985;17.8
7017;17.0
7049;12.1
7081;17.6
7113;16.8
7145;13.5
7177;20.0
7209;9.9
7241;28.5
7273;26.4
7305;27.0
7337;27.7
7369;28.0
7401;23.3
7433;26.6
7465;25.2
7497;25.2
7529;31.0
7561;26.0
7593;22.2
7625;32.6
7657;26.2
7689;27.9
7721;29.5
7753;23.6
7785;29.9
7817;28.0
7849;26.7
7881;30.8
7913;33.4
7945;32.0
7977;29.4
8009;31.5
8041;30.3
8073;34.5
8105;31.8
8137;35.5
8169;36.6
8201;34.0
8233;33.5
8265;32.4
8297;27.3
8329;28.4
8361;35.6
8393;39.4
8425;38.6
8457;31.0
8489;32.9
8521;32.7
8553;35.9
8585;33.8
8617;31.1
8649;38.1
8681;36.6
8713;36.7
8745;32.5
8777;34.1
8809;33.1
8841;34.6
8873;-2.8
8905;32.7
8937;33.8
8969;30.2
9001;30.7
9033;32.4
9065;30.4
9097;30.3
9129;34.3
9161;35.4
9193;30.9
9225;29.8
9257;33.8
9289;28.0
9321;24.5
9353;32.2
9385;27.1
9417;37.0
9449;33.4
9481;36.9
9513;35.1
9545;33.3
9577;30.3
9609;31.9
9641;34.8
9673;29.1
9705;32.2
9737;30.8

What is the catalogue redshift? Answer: 0.814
